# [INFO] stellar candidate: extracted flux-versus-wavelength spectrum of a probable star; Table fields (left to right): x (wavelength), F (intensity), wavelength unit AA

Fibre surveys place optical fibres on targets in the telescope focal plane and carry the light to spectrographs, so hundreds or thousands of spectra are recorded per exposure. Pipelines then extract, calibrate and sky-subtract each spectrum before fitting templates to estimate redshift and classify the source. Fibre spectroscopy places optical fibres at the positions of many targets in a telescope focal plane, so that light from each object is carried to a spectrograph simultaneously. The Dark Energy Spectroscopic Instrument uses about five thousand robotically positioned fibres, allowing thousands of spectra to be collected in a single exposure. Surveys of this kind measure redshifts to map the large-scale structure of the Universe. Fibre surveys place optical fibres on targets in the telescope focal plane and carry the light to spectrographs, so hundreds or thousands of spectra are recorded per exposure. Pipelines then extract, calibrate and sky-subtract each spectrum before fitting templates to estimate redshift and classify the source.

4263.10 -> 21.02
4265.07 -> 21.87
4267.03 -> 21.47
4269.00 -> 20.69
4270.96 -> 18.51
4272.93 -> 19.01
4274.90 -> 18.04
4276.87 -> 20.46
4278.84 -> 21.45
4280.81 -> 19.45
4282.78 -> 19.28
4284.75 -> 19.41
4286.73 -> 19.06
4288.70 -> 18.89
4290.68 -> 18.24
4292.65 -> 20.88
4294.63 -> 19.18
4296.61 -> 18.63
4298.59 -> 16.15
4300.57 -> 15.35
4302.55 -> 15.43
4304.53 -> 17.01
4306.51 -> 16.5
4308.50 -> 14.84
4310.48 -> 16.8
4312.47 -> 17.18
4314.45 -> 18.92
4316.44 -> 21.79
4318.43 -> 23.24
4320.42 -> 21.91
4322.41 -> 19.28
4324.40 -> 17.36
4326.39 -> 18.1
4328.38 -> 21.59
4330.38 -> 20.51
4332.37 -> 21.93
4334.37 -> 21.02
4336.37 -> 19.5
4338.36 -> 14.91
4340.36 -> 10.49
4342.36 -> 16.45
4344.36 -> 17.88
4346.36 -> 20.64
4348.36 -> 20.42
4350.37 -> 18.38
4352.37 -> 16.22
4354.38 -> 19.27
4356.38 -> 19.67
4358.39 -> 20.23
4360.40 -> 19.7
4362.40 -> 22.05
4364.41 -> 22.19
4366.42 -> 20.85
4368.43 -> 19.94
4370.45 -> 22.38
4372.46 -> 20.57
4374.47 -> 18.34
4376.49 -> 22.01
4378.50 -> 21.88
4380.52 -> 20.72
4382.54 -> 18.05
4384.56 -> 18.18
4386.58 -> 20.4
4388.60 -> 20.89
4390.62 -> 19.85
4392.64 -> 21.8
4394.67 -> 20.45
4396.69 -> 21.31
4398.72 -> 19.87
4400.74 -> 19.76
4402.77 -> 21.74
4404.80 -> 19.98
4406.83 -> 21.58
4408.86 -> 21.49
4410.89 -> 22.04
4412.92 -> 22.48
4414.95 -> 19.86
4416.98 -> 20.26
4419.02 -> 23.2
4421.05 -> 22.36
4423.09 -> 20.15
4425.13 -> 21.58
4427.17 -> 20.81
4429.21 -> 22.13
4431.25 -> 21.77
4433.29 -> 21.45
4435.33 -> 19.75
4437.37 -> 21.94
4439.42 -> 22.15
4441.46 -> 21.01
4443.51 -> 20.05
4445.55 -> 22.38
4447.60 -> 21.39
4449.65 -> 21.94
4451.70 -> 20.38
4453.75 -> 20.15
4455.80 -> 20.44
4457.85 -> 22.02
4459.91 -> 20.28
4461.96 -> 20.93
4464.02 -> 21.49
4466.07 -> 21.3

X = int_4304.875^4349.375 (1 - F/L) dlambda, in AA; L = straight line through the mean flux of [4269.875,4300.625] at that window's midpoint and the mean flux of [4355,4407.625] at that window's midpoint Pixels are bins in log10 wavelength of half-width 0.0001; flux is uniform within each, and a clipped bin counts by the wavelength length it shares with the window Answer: 2.2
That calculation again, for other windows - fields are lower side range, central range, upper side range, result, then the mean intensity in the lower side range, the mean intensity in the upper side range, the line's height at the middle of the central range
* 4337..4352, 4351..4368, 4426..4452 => -2.1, 17.1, 21.3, 17.7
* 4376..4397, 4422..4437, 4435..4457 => -0.2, 20.4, 21.1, 20.9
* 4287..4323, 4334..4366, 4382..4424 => 1.3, 18.4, 20.8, 19.5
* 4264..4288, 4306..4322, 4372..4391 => 0.8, 19.9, 20.1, 20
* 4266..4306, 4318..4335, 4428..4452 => -0.8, 18.8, 21.4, 19.5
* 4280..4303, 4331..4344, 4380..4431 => 1.3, 18.4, 20.9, 19.4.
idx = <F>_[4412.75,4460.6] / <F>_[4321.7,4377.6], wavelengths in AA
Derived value 1.10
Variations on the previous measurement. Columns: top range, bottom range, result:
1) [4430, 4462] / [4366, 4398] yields 1.03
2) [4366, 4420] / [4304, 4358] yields 1.11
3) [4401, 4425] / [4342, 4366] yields 1.09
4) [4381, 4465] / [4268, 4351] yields 1.12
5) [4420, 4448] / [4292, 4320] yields 1.18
